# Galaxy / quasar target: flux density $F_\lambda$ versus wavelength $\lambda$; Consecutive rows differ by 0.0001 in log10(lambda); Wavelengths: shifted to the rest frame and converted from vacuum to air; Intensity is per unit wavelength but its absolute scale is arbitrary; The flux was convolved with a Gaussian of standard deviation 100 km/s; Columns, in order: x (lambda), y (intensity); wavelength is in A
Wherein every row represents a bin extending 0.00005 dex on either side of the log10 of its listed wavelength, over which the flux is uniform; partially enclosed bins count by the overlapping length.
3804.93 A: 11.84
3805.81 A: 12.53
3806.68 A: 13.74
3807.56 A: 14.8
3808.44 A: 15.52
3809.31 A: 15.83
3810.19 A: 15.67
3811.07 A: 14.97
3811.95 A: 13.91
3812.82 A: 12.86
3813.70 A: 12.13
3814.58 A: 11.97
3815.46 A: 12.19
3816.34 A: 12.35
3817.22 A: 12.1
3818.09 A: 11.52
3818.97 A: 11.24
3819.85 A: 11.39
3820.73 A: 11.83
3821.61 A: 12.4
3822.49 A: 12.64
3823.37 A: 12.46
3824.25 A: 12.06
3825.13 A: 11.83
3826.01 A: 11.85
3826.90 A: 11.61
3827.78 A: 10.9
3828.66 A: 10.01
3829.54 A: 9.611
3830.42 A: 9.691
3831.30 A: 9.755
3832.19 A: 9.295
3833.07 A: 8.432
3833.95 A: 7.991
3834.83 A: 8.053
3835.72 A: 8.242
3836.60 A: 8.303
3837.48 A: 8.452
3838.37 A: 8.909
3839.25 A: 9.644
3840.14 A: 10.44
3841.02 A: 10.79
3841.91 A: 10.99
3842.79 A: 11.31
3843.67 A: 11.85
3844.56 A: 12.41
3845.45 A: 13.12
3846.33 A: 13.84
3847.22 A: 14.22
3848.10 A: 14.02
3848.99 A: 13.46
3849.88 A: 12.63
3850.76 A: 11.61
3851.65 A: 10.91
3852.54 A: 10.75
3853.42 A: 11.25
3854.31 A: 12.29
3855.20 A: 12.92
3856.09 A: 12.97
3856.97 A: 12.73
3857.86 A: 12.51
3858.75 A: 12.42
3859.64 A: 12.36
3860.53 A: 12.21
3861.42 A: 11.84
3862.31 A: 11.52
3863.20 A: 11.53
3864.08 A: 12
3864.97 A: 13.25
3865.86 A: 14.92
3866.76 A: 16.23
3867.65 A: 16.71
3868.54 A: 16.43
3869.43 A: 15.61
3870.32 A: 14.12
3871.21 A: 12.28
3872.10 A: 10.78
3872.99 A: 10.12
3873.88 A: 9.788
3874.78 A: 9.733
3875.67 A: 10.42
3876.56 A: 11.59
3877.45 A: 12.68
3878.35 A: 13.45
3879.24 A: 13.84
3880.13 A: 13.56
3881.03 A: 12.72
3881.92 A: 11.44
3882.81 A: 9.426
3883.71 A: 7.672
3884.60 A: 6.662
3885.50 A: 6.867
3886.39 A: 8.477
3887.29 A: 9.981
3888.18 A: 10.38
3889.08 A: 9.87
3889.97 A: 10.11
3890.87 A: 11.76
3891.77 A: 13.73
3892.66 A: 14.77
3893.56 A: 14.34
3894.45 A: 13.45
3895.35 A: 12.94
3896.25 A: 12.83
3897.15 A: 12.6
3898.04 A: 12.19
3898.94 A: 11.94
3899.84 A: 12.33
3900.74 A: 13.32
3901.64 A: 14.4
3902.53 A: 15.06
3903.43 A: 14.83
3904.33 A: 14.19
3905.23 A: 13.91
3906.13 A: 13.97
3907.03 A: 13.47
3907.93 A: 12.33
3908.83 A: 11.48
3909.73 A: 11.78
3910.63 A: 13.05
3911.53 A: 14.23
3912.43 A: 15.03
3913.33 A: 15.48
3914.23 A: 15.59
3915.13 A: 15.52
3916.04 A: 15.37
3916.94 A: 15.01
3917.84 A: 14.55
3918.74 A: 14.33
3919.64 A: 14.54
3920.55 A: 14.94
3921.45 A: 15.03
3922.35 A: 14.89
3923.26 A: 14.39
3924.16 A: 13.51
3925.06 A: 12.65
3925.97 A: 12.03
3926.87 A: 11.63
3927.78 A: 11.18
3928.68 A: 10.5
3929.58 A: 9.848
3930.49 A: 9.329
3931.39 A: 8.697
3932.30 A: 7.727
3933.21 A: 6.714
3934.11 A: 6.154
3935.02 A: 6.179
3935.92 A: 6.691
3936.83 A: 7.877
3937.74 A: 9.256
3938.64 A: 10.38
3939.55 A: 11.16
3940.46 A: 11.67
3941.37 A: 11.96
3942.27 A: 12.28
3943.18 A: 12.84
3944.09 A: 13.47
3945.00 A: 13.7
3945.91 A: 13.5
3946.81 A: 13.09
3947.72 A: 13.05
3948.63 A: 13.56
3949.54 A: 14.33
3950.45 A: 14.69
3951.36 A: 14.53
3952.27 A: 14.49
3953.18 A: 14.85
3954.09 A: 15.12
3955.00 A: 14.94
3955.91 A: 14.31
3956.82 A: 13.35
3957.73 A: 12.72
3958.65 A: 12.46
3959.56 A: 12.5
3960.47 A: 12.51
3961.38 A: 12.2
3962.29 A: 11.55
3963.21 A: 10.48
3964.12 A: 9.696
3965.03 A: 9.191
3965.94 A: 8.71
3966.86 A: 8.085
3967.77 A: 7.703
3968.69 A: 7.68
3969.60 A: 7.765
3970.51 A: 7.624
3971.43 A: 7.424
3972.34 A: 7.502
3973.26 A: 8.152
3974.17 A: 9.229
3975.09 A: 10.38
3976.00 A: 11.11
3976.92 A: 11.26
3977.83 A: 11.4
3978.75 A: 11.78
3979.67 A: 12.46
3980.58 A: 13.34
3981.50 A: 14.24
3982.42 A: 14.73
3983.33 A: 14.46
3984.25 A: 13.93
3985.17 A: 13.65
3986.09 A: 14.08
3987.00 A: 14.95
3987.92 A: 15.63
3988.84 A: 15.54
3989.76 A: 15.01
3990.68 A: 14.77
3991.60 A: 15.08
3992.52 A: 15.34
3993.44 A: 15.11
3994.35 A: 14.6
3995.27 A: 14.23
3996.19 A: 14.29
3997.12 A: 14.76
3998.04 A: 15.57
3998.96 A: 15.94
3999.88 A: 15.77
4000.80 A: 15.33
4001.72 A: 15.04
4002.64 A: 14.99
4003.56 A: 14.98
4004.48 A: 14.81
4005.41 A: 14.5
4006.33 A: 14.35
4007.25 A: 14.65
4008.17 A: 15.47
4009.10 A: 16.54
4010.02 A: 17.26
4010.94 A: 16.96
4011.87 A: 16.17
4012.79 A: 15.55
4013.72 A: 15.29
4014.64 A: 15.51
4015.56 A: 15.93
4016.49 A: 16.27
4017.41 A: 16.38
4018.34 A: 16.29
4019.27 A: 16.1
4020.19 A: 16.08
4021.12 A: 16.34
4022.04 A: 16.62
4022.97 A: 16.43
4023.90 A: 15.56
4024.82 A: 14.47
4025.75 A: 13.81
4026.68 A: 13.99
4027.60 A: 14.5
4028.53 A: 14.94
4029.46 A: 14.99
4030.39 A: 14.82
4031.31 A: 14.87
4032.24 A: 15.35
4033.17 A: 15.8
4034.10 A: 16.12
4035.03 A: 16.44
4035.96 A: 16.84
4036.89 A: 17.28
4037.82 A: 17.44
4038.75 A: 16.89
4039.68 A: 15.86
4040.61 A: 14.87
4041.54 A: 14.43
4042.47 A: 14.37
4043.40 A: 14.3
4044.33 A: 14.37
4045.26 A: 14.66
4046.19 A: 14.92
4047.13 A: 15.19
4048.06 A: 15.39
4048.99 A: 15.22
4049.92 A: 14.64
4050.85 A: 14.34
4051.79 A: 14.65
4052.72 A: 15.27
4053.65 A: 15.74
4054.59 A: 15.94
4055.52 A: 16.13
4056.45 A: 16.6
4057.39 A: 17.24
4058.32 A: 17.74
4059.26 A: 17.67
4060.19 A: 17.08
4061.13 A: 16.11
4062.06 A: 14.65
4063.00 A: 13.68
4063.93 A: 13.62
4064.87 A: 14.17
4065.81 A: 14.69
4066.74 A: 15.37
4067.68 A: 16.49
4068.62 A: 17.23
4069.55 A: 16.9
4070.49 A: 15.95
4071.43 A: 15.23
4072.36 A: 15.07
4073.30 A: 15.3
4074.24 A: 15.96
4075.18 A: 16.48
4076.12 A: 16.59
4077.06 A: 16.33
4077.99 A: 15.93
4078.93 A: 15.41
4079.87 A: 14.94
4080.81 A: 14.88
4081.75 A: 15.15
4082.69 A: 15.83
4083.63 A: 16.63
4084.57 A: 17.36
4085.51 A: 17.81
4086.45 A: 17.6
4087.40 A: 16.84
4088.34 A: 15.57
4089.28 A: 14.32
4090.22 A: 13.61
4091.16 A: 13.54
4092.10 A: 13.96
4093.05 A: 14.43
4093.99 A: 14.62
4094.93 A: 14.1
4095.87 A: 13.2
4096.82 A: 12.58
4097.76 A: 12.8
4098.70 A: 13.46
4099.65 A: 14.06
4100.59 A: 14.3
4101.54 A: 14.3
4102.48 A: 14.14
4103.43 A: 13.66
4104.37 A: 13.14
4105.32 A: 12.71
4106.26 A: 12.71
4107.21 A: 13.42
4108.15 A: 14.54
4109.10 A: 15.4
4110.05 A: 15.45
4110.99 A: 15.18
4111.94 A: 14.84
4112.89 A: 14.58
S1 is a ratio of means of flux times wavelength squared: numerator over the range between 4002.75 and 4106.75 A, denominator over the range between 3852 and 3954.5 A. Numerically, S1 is 1.34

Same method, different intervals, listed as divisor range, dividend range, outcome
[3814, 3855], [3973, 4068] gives 1.48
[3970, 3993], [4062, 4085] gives 1.30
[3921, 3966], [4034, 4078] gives 1.41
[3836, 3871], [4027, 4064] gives 1.38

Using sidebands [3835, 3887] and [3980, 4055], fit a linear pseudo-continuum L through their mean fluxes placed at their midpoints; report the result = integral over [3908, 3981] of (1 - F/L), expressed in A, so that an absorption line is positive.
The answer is 9.73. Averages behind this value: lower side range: 11.8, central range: 11.8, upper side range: 15.3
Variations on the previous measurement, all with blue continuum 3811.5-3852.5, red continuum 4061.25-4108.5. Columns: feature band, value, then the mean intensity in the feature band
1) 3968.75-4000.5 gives 1.31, 12.9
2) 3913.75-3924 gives -1.95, 14.9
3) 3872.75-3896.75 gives 1.58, 11.2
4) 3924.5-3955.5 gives 3.24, 11.5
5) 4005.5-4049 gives -4.62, 15.6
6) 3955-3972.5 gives 3.71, 10.3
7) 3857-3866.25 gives -0.62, 12.5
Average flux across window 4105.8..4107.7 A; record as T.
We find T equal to 13.1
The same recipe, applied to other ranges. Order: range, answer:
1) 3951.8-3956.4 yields 14.7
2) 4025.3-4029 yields 14.3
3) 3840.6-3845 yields 11.5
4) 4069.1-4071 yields 16.3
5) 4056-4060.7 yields 17.2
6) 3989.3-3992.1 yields 14.9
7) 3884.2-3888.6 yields 8.48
